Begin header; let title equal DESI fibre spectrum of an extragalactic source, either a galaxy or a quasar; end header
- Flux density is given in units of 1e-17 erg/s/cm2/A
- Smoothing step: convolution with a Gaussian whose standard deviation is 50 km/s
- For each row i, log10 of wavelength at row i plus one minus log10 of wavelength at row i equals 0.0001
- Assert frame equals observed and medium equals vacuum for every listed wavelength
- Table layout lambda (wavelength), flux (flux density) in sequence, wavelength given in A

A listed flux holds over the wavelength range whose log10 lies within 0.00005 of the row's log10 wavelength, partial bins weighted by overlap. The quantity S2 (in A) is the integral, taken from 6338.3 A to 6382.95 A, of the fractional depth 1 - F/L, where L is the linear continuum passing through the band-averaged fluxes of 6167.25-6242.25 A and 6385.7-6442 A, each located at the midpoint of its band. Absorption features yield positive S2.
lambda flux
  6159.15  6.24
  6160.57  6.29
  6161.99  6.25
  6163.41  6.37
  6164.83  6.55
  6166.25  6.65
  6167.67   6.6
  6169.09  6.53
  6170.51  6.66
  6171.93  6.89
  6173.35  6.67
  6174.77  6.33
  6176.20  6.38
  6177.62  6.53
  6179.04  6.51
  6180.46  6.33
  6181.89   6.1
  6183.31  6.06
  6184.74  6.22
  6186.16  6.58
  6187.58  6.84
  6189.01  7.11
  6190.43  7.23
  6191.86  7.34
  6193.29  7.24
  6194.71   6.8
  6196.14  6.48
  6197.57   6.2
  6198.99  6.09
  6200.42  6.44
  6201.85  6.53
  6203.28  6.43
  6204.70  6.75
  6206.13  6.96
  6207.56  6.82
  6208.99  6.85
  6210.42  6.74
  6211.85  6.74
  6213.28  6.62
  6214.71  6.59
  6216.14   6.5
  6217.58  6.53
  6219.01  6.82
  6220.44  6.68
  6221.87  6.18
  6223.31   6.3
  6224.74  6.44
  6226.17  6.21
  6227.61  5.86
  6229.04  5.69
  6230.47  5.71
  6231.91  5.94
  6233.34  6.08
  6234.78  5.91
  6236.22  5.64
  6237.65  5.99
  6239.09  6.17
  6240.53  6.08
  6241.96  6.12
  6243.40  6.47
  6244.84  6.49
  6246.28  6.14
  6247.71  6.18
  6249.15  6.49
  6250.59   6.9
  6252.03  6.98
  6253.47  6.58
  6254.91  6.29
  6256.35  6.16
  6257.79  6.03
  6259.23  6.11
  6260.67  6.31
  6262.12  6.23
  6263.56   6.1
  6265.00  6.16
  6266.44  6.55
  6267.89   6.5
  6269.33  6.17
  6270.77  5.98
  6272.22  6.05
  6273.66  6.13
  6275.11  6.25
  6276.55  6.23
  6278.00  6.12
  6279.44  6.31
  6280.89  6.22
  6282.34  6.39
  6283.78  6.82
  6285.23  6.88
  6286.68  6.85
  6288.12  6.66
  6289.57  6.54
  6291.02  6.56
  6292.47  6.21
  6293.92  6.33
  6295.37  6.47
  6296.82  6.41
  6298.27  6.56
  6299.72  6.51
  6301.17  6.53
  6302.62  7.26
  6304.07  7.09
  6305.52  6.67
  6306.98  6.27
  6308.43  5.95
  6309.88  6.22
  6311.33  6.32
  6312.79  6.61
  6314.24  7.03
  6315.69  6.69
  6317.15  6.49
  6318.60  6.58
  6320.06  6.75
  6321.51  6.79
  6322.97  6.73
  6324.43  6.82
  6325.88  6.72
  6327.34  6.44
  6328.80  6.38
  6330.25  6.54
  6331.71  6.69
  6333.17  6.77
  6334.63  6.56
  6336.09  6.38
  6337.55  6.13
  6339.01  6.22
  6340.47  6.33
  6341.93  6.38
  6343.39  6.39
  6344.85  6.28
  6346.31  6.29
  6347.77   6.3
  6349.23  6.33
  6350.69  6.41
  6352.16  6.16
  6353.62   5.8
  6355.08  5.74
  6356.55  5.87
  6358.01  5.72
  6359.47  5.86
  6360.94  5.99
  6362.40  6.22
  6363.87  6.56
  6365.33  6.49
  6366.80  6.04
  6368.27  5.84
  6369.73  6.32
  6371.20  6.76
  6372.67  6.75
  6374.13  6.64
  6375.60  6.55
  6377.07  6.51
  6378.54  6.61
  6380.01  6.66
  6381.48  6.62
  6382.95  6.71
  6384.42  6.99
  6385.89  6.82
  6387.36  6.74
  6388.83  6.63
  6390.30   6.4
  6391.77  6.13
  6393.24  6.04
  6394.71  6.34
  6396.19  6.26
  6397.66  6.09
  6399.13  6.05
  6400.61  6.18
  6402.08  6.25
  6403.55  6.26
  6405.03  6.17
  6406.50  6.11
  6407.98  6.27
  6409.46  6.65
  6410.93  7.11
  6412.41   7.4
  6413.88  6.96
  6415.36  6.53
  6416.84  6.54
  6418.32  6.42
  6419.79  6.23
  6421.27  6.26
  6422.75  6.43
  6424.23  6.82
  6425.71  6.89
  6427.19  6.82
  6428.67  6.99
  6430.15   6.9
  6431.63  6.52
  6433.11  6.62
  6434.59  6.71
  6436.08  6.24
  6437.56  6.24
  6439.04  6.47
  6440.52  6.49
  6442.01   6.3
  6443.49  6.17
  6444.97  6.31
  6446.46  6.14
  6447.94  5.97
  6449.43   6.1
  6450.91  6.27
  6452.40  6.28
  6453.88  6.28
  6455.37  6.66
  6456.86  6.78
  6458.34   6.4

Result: 1.30 A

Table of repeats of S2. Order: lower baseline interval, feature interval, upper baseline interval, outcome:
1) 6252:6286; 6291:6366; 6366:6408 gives -0.75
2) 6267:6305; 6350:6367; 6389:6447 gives 1.02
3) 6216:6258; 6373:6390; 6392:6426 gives -0.71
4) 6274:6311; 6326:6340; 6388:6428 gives 0.02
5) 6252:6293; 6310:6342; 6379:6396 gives -0.60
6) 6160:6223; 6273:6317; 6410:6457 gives 0.39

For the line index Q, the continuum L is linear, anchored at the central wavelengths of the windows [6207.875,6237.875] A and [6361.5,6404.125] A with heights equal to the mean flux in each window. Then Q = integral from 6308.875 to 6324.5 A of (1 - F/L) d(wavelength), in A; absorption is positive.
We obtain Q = -0.6 A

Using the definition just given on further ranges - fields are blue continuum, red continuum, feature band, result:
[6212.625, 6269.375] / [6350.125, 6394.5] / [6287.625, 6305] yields -0.8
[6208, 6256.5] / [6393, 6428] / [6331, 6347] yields 0.0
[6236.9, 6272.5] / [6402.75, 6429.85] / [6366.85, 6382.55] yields 0.0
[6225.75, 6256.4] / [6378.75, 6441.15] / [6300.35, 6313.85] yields -0.5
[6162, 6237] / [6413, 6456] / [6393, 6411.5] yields 0.5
